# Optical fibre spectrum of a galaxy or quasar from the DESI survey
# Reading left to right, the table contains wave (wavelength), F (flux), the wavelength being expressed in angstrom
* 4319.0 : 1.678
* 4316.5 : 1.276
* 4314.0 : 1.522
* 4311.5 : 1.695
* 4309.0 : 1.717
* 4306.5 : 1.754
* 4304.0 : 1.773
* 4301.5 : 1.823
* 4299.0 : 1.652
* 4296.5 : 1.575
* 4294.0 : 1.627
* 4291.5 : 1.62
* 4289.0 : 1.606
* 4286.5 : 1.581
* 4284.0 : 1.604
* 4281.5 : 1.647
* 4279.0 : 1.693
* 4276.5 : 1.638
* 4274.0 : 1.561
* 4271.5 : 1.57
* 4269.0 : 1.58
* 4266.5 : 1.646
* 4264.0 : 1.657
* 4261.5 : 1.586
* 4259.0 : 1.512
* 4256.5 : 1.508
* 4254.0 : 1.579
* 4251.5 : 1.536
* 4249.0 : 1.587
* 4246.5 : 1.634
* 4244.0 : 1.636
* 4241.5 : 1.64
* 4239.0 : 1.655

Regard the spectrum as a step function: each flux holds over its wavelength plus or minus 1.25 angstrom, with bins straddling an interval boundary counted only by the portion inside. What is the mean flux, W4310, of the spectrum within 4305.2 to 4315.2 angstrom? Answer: 1.67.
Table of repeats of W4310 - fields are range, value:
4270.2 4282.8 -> 1.62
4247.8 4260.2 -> 1.54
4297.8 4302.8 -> 1.74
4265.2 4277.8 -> 1.6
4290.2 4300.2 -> 1.62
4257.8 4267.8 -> 1.6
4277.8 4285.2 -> 1.65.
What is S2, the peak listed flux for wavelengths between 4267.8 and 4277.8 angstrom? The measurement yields 1.638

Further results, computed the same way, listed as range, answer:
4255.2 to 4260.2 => 1.512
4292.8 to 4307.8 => 1.823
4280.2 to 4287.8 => 1.647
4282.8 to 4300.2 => 1.652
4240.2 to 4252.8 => 1.64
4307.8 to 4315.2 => 1.717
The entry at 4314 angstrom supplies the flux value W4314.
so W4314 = 1.522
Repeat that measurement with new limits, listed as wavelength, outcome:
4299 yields 1.652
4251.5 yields 1.536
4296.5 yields 1.575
